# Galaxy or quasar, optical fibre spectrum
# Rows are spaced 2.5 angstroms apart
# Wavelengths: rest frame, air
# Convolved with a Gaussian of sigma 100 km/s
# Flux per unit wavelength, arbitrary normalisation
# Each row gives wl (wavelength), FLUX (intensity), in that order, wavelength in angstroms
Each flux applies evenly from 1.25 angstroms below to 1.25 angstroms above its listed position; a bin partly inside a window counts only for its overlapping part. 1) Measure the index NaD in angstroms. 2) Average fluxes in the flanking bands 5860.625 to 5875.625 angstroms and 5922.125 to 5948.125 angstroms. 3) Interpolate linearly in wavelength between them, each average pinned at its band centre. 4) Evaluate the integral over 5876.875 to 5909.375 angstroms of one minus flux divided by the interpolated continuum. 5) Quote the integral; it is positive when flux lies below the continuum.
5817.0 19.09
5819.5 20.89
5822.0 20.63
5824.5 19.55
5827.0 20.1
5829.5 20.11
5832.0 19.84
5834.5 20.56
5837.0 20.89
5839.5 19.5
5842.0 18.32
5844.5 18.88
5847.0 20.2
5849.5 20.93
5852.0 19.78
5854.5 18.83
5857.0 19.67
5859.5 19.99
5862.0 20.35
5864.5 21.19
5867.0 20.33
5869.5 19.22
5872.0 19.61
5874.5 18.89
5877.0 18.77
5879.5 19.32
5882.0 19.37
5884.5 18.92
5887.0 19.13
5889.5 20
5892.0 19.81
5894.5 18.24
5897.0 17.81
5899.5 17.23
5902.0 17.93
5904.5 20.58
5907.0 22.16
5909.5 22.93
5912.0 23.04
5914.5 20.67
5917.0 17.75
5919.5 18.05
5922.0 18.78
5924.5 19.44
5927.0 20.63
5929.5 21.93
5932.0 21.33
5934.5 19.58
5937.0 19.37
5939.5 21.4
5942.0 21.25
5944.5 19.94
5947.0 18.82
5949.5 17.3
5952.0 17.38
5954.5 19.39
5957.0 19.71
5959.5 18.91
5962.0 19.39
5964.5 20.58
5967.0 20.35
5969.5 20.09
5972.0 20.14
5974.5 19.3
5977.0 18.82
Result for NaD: 1.2 angstroms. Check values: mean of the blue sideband 19.9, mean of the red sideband 20.3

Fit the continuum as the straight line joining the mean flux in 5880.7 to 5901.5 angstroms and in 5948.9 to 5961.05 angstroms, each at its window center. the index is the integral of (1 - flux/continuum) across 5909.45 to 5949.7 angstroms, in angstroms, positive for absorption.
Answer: -3.1 angstroms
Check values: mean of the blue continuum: 18.8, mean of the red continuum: 18.6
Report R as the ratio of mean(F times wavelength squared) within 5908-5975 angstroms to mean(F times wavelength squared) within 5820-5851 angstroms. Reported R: 1.03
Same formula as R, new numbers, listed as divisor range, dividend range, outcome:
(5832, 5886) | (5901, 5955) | 1.04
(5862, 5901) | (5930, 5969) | 1.05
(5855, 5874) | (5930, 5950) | 1.03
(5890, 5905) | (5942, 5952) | 1.03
